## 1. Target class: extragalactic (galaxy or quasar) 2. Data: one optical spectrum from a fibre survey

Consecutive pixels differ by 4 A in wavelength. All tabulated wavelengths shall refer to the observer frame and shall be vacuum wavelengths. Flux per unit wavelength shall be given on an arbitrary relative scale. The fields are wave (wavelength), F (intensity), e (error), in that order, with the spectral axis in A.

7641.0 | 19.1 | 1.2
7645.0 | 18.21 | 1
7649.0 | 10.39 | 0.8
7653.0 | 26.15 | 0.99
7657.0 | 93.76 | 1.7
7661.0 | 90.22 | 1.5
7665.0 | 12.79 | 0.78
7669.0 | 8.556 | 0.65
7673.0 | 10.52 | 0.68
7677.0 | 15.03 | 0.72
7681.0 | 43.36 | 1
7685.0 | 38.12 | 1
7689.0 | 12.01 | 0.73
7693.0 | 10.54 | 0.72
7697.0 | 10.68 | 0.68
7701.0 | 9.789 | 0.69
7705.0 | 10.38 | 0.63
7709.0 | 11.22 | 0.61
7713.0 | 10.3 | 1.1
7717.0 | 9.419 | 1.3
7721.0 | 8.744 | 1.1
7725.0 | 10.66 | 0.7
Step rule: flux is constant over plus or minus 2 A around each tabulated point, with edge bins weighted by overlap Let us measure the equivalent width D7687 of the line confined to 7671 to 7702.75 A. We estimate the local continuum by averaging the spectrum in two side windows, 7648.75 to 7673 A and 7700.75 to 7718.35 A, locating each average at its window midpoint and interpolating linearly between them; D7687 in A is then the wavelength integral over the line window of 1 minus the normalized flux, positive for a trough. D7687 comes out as 7.27 A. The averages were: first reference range 40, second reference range 10.3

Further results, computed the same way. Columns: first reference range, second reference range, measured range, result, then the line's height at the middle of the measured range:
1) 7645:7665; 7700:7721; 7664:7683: 8.3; 34.8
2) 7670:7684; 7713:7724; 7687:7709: 7.2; 16.2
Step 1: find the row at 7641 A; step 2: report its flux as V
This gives 19.1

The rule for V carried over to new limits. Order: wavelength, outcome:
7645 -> 18.21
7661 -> 90.22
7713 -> 10.3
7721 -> 8.744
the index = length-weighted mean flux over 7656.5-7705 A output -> 26.8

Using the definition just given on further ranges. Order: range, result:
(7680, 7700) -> 21.3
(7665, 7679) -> 11.6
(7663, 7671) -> 10.7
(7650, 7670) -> 46.4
